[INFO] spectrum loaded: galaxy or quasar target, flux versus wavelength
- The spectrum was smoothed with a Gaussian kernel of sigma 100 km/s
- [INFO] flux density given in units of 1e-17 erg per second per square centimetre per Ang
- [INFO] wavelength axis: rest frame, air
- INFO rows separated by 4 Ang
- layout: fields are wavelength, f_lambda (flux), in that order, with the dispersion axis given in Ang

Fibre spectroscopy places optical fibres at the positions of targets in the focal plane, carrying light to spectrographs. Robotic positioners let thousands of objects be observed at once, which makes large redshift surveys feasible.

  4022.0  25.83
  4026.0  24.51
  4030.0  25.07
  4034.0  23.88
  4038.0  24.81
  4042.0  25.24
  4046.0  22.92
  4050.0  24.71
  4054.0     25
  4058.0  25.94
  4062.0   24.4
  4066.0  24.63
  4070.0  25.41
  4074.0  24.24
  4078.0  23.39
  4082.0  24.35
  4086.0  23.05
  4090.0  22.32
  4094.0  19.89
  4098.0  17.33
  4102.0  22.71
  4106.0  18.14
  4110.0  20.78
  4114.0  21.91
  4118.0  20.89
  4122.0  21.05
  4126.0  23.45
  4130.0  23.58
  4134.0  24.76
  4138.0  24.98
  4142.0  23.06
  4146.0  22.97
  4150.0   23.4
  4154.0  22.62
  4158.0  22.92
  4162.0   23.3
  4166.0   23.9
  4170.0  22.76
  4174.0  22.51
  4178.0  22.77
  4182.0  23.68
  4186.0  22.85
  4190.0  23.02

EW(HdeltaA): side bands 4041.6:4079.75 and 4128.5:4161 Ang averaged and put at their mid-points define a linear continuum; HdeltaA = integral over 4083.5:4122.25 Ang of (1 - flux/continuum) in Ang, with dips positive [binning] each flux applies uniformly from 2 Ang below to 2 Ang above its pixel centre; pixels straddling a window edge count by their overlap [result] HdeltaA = 5.2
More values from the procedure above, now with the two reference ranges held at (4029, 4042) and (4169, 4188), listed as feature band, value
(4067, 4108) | 3.2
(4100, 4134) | 2.7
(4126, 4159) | -0.3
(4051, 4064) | -0.4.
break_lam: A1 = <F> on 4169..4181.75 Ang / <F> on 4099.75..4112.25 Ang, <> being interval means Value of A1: 1.11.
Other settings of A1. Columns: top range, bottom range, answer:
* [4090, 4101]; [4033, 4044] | 0.80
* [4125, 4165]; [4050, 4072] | 0.94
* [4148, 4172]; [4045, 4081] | 0.94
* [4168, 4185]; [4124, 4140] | 0.95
